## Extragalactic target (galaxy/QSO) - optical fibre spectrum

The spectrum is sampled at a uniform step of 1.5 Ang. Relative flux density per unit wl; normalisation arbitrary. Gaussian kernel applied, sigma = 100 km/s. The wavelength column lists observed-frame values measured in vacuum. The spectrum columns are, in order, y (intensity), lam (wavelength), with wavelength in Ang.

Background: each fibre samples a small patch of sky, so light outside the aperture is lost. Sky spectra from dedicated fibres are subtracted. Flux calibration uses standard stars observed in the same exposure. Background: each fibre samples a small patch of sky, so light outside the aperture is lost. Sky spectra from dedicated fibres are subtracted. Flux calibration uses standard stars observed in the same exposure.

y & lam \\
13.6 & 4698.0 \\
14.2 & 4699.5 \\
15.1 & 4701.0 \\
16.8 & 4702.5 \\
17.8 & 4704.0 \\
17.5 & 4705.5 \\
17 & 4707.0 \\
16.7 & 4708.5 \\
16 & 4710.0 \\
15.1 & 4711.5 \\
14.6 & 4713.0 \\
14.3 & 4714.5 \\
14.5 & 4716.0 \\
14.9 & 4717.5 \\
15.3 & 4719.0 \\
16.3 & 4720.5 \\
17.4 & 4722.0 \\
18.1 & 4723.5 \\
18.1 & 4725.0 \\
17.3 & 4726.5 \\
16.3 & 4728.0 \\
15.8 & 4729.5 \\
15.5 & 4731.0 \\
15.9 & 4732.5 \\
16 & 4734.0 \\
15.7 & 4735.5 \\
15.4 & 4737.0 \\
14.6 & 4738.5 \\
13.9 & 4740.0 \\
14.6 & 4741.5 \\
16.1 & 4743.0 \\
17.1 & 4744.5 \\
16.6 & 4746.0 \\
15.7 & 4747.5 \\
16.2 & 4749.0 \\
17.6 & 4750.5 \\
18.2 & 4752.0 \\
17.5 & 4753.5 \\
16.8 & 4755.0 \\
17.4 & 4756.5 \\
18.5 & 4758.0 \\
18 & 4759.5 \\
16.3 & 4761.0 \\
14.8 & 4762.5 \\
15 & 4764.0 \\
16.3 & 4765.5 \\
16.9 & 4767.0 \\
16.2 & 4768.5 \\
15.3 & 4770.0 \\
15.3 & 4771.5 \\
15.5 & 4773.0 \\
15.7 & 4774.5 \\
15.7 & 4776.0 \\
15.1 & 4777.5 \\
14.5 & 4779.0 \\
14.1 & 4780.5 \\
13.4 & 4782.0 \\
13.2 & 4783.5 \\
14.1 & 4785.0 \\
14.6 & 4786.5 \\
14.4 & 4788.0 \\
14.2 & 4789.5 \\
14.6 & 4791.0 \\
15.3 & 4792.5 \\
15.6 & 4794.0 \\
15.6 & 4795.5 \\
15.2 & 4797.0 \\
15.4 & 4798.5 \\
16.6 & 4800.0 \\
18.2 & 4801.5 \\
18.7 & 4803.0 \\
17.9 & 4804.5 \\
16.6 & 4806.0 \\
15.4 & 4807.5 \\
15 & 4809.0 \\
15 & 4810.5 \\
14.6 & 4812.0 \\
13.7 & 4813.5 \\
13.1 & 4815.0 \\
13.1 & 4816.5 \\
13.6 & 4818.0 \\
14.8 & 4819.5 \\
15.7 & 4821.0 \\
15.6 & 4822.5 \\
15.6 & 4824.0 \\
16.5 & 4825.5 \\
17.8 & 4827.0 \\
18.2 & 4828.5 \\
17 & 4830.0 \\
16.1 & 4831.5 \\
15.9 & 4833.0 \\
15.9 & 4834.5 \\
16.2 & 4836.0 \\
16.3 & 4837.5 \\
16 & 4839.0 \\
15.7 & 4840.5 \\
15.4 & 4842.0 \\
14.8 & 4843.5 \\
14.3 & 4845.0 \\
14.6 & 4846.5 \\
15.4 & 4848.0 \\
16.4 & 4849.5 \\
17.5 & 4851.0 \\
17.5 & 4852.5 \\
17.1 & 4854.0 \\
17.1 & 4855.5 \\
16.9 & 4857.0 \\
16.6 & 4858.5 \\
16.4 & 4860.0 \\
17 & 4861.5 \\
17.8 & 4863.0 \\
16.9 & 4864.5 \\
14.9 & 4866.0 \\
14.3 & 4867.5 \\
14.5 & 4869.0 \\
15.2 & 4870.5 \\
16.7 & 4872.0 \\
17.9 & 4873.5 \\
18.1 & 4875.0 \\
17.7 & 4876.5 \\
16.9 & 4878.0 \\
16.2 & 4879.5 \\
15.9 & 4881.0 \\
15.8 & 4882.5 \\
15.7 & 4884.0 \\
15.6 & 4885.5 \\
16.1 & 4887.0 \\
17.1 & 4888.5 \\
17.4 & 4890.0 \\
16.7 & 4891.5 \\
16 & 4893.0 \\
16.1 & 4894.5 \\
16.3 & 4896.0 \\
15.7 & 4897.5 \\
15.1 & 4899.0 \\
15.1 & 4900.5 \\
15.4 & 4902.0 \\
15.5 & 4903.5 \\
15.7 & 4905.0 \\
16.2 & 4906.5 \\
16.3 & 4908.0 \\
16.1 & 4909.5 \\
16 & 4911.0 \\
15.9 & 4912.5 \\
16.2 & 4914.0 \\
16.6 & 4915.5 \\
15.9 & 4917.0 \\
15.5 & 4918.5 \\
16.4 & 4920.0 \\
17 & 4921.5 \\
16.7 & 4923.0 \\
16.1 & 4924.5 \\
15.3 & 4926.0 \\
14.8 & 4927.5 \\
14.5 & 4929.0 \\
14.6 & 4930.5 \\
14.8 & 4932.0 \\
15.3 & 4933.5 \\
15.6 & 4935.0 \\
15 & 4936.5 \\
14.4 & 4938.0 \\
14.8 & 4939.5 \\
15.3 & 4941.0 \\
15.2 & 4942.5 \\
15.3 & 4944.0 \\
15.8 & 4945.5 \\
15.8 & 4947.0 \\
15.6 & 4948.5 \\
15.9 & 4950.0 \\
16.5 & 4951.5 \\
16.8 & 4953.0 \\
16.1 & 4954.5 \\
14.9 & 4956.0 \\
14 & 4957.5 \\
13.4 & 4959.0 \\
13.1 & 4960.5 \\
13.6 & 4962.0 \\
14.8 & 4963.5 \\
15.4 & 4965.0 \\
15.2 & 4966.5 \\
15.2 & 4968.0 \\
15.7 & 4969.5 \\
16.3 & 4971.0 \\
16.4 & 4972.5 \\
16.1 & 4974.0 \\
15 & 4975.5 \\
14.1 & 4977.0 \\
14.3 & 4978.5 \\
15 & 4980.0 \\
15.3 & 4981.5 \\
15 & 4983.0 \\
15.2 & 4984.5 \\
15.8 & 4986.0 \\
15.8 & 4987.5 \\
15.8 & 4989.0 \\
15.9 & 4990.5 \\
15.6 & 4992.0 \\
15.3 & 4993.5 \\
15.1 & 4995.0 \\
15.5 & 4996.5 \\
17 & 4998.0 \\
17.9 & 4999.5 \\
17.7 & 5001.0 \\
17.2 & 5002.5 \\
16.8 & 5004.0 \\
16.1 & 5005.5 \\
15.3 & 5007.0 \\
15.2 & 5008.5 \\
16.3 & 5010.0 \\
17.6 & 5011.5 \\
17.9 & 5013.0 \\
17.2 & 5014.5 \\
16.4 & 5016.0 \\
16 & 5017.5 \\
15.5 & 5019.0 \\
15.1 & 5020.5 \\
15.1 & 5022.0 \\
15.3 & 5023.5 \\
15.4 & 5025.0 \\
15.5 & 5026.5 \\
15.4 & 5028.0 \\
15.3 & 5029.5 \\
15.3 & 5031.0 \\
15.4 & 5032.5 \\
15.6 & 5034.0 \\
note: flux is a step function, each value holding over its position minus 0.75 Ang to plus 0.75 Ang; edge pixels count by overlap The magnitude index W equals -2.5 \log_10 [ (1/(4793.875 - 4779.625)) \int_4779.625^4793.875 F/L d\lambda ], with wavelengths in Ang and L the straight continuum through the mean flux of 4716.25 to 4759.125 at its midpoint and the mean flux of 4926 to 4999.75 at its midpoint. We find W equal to 0.13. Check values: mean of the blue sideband 16.4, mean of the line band 14.3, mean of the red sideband 15.3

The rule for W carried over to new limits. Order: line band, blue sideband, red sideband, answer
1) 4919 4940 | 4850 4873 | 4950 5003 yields 0.03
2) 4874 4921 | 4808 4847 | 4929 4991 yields -0.06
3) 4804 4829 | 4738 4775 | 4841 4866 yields 0.06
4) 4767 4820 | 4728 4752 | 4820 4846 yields 0.06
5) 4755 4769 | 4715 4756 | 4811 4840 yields -0.04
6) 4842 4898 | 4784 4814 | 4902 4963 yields -0.05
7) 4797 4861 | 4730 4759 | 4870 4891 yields 0.04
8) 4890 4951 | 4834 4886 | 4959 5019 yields 0.02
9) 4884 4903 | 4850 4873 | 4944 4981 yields 0.00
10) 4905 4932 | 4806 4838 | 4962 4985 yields -0.04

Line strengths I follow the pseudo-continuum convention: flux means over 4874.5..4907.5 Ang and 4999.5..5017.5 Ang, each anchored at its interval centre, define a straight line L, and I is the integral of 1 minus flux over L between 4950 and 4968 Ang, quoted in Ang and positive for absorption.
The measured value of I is 1.69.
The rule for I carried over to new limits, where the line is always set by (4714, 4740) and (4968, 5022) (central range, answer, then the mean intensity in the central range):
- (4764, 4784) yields 0.9 Ang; 15.2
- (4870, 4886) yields -0.6 Ang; 16.6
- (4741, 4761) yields -1.3 Ang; 17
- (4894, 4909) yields 0.2 Ang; 15.7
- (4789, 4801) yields 0.4 Ang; 15.4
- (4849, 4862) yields -0.8 Ang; 17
